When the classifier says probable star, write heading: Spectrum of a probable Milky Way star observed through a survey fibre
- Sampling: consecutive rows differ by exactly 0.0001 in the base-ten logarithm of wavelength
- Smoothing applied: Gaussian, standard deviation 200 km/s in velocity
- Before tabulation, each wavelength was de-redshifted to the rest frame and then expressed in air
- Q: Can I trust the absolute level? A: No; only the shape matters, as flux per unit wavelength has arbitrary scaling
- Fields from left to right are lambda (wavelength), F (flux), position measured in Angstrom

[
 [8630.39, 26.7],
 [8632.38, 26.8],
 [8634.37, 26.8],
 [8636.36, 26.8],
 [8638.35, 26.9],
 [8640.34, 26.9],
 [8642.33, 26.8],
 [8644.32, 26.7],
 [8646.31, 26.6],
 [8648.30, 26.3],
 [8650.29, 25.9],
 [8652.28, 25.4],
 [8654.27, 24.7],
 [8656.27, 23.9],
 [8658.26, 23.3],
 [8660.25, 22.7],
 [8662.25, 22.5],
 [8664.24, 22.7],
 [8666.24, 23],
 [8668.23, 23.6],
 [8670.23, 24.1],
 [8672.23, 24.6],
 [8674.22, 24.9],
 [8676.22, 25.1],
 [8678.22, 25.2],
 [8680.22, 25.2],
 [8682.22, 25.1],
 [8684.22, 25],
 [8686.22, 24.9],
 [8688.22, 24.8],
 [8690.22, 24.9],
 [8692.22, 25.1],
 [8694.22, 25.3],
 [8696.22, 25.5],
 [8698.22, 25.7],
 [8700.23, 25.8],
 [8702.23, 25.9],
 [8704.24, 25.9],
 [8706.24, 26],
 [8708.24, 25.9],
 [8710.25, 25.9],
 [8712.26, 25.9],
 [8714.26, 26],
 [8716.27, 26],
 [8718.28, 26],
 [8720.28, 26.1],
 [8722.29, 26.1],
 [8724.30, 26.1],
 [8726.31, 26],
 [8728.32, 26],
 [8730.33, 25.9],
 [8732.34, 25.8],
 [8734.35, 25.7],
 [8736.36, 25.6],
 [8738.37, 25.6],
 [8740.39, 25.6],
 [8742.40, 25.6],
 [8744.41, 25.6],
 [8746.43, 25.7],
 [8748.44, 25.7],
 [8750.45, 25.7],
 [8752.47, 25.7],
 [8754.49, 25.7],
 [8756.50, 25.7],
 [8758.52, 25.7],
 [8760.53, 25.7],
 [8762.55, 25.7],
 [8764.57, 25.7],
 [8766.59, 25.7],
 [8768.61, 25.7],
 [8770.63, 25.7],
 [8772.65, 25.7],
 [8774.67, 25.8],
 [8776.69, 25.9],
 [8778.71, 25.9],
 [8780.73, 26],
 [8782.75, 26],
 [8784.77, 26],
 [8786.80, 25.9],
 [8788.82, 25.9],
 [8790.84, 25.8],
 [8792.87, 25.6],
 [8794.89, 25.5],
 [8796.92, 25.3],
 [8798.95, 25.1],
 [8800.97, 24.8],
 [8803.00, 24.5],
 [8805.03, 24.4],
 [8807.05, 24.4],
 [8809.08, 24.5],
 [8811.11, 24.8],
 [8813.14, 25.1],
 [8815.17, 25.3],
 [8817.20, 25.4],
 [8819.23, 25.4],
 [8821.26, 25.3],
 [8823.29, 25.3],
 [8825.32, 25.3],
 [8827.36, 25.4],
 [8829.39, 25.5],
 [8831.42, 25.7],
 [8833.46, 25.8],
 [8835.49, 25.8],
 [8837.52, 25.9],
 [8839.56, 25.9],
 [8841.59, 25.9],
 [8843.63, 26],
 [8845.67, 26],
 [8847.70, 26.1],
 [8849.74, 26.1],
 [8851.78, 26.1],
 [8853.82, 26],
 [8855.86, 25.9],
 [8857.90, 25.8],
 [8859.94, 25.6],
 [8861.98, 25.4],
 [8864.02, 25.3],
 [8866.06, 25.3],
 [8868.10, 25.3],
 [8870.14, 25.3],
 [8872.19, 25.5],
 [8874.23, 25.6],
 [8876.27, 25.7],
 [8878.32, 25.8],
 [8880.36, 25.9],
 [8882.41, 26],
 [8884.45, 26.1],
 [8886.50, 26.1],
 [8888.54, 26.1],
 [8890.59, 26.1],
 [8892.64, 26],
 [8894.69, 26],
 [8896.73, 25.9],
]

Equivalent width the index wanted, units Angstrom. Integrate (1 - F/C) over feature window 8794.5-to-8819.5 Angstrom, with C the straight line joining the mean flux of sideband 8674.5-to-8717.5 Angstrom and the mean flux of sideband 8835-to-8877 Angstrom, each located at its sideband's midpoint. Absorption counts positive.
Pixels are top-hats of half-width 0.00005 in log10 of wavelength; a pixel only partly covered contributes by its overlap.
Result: 0.7 Angstrom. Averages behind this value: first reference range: 25.5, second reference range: 25.7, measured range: 24.9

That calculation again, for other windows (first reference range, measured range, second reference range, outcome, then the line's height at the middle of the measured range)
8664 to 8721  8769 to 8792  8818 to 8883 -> -0.4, 25.5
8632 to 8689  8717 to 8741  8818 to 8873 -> -0.6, 25.3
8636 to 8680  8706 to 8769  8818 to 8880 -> -1.4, 25.2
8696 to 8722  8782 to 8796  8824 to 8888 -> 0.0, 25.8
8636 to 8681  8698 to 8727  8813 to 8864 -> -0.9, 25.1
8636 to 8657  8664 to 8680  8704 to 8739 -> 1.1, 26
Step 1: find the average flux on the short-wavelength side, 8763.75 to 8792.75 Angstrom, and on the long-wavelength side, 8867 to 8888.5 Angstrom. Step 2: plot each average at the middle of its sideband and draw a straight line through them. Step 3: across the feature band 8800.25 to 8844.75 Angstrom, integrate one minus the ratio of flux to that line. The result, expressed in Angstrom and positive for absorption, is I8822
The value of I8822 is 0.9 Angstrom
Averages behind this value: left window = 25.8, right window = 25.8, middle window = 25.3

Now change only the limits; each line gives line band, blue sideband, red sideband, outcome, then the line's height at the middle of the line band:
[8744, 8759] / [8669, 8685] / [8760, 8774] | -0.1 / 25.5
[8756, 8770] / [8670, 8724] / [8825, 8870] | -0.1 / 25.6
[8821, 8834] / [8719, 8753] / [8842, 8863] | 0.2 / 25.9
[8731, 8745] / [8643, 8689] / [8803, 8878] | -0.4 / 25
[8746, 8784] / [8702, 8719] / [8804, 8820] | -0.6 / 25.4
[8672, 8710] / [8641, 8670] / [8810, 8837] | -0.9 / 24.8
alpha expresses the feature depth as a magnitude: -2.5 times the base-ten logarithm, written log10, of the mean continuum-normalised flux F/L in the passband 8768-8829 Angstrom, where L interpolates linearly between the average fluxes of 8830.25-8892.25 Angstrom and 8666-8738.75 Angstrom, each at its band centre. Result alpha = 0.01 mag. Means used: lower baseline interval 25.4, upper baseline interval 25.8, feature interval 25.4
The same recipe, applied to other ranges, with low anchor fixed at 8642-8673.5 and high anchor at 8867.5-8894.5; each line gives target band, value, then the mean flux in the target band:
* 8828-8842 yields -0.01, 25.8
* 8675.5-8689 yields -0.02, 25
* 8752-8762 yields -0.03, 25.7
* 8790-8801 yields 0.00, 25.4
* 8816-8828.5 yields 0.01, 25.4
